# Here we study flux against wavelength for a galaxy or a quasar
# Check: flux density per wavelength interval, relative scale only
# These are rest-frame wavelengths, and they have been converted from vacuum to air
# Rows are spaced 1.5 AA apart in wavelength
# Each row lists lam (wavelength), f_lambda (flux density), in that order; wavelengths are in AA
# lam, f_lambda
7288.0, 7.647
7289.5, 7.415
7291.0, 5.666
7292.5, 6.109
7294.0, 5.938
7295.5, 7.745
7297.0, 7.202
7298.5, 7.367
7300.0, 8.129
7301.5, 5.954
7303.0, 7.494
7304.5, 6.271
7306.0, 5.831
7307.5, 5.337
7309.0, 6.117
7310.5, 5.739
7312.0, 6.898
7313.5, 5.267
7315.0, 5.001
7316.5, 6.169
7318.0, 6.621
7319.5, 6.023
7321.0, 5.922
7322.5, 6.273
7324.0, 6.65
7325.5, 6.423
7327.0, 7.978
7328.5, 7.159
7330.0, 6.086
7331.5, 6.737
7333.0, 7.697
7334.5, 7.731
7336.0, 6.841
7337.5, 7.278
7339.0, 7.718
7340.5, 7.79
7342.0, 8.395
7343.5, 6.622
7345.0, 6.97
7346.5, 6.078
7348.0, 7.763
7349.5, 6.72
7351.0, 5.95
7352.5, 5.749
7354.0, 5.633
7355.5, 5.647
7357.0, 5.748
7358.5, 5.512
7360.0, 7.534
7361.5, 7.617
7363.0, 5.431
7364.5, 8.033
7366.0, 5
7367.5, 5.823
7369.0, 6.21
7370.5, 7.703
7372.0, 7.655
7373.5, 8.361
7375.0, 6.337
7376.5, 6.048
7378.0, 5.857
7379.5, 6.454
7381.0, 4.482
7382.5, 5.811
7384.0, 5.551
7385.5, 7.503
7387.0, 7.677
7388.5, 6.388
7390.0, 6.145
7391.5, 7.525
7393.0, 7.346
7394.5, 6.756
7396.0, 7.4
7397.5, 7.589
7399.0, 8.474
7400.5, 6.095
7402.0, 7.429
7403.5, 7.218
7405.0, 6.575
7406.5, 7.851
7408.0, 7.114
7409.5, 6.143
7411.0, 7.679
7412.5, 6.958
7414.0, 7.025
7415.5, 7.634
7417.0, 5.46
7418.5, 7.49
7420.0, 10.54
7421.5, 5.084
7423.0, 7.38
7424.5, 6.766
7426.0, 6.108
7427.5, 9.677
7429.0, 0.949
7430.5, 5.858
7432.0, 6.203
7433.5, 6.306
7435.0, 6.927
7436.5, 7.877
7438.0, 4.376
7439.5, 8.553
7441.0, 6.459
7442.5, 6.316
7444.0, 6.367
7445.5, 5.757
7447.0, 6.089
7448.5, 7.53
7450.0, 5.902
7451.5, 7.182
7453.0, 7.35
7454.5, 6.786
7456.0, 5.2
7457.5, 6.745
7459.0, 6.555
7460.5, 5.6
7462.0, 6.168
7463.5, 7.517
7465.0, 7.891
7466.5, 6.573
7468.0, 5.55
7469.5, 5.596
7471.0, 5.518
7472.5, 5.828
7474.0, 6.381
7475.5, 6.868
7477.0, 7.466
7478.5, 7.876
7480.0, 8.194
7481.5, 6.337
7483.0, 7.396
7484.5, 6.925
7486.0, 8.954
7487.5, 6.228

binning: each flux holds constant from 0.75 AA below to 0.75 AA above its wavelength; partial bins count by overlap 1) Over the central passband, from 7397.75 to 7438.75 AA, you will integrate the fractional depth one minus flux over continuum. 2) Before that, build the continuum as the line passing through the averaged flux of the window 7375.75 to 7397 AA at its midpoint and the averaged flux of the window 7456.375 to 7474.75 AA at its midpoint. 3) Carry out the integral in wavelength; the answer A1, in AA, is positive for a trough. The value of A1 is -2.3 AA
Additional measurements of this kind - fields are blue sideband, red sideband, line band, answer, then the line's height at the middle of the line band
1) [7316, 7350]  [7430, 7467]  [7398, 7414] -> -1.1 AA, 6.71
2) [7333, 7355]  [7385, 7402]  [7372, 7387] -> 1.5 AA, 7.12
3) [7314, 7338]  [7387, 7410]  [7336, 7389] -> 2.0 AA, 6.87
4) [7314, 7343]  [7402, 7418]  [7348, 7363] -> 1.4 AA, 6.9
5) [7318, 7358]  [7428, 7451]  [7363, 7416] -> -3.2 AA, 6.44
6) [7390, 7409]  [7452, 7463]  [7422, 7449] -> 1.2 AA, 6.7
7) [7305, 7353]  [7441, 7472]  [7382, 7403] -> -1.6 AA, 6.51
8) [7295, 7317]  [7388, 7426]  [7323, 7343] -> -1.9 AA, 6.61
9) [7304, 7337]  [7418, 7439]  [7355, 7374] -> -0.5 AA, 6.47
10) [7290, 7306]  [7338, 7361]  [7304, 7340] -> 1.1 AA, 6.72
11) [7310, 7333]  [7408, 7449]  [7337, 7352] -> -1.5 AA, 6.44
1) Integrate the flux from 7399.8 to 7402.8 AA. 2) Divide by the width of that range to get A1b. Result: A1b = 6.78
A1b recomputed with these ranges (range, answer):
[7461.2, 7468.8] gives 6.72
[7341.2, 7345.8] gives 7.32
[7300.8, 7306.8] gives 6.38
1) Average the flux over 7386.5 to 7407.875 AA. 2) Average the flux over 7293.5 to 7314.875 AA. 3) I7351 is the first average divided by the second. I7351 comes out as 1.11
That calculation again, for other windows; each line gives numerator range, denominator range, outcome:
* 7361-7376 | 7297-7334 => 1.05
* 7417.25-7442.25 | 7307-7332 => 1.06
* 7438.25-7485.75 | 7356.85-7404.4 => 0.99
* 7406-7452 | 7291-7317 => 1.05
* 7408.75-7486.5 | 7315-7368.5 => 1.01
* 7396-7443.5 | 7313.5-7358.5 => 1.03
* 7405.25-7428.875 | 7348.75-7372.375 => 1.11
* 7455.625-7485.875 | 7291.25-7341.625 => 1.00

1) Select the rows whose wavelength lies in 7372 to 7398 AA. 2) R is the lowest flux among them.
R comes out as 4.482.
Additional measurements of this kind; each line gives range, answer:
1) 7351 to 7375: 5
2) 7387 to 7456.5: 0.949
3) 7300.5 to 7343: 5.001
